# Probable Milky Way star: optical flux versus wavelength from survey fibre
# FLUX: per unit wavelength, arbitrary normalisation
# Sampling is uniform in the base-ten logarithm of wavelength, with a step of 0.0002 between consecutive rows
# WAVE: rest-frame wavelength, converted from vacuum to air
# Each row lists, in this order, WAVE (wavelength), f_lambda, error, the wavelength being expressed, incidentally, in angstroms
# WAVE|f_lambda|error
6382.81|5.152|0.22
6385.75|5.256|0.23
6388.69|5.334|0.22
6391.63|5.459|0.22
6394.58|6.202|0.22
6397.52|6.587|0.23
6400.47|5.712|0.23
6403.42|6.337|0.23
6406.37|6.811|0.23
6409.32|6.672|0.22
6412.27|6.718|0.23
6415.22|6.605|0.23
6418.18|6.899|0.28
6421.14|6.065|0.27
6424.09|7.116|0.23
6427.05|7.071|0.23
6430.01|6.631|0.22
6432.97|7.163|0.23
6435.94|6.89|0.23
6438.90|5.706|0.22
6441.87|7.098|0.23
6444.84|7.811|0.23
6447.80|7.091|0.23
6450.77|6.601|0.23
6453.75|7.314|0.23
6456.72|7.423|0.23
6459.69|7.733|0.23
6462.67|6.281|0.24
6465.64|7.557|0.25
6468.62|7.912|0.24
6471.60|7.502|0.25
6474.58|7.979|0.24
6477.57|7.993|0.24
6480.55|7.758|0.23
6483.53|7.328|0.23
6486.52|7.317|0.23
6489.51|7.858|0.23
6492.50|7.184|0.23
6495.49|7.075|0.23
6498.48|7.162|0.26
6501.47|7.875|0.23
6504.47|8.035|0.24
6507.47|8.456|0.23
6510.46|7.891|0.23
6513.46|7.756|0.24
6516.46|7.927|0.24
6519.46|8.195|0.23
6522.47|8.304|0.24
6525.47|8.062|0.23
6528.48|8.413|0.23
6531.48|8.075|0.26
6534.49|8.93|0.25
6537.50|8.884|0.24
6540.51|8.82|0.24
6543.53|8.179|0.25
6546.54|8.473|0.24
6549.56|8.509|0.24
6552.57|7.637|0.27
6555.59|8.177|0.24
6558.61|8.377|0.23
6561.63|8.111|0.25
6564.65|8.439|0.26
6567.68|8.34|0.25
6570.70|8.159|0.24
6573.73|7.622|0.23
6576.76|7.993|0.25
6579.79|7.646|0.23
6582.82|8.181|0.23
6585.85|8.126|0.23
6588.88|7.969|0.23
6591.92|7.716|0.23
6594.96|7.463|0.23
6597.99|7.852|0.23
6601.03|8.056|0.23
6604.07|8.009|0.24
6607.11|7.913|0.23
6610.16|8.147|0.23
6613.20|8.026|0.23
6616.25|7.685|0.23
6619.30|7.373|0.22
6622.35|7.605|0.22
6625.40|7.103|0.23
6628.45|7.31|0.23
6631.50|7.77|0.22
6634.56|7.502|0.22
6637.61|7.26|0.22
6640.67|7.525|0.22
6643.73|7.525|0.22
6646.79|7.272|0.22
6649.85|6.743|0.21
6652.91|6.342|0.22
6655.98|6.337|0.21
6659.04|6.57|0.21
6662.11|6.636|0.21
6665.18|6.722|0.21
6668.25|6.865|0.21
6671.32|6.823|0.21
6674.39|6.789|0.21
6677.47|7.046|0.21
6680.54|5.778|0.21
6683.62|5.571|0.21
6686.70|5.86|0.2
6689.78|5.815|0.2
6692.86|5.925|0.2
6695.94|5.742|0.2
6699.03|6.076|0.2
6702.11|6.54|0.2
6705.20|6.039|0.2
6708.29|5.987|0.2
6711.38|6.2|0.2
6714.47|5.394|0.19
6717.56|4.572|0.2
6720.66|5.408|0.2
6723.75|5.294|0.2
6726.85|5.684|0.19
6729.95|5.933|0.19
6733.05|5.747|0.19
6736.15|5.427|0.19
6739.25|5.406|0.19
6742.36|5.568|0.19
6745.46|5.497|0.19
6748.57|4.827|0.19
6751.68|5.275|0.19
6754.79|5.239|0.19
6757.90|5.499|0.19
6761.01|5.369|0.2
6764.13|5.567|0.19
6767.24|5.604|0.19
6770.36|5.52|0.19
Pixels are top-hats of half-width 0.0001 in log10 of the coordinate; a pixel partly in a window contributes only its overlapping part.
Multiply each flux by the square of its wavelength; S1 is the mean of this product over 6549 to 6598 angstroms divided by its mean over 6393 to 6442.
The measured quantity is 1.3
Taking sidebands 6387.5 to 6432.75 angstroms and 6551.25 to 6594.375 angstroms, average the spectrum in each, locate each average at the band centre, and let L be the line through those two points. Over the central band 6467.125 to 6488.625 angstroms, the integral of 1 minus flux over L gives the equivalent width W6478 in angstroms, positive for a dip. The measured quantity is -1.8 angstroms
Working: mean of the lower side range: 6.44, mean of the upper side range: 8.02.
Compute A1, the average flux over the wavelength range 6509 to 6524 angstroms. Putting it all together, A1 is 8.01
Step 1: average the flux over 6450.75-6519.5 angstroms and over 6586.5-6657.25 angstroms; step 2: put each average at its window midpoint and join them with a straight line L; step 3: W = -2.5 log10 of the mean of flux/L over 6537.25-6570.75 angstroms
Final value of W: -0.106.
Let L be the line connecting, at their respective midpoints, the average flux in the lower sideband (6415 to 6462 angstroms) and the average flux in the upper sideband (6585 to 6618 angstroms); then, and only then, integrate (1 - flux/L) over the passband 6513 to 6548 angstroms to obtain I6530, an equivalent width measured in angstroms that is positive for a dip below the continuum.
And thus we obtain -4.1 angstroms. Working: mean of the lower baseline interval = 6.95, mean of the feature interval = 8.35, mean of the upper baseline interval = 7.9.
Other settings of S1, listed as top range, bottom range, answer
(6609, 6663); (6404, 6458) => 1.13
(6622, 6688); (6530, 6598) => 0.86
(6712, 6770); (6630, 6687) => 0.82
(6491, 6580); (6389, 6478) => 1.22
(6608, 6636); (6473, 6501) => 1.05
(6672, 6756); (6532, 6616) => 0.74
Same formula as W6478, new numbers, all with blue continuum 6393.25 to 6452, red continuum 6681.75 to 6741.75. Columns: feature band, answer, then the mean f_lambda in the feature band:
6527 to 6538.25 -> -4.0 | 8.56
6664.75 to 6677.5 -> -2.1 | 6.84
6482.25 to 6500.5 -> -2.5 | 7.34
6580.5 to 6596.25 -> -4.5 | 7.88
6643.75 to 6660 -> -2.3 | 6.74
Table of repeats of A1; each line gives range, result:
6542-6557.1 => 8.19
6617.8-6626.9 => 7.36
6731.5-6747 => 5.53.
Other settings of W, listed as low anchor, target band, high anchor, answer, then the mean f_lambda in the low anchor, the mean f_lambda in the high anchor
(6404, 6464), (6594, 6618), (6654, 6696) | -0.21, 6.88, 6.34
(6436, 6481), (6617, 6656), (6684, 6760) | -0.18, 7.29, 5.62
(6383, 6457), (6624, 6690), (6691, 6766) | -0.17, 6.55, 5.59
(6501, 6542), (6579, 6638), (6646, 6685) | -0.07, 8.27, 6.57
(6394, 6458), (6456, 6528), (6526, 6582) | -0.02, 6.76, 8.26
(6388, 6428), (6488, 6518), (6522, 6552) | 0.03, 6.41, 8.45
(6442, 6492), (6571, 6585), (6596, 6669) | -0.07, 7.45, 7.34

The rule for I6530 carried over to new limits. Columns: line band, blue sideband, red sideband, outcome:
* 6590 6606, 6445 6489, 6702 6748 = -3.3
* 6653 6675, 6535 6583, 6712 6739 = -0.6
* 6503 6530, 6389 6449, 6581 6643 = -3.6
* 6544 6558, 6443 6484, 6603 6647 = -1.3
